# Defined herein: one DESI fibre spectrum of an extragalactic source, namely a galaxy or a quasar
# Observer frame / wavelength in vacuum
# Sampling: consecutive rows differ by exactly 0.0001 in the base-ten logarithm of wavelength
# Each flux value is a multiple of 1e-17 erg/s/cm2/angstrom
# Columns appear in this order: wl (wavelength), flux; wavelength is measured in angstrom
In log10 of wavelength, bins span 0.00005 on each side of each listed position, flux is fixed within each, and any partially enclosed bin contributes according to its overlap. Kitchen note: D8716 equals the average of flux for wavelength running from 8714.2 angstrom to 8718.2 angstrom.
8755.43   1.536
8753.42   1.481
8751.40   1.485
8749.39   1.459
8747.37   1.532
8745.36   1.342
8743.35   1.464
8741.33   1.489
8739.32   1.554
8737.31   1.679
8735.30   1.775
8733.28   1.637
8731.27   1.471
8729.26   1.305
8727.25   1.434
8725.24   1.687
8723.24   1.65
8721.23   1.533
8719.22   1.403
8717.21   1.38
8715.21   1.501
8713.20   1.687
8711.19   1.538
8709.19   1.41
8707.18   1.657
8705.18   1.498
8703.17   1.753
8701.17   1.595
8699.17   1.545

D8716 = 1.44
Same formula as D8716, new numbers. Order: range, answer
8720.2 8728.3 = 1.57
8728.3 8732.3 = 1.39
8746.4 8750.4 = 1.49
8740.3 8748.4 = 1.46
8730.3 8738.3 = 1.64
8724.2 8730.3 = 1.48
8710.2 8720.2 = 1.5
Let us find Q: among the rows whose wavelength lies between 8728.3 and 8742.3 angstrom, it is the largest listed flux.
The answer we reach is 1.775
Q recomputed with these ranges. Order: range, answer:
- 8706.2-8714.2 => 1.687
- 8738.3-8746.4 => 1.554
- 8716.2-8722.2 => 1.533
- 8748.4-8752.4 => 1.485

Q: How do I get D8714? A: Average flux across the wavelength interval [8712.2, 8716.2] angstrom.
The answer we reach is 1.59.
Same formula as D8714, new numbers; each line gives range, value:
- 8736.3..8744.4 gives 1.55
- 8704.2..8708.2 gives 1.58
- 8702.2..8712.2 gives 1.57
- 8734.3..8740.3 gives 1.67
